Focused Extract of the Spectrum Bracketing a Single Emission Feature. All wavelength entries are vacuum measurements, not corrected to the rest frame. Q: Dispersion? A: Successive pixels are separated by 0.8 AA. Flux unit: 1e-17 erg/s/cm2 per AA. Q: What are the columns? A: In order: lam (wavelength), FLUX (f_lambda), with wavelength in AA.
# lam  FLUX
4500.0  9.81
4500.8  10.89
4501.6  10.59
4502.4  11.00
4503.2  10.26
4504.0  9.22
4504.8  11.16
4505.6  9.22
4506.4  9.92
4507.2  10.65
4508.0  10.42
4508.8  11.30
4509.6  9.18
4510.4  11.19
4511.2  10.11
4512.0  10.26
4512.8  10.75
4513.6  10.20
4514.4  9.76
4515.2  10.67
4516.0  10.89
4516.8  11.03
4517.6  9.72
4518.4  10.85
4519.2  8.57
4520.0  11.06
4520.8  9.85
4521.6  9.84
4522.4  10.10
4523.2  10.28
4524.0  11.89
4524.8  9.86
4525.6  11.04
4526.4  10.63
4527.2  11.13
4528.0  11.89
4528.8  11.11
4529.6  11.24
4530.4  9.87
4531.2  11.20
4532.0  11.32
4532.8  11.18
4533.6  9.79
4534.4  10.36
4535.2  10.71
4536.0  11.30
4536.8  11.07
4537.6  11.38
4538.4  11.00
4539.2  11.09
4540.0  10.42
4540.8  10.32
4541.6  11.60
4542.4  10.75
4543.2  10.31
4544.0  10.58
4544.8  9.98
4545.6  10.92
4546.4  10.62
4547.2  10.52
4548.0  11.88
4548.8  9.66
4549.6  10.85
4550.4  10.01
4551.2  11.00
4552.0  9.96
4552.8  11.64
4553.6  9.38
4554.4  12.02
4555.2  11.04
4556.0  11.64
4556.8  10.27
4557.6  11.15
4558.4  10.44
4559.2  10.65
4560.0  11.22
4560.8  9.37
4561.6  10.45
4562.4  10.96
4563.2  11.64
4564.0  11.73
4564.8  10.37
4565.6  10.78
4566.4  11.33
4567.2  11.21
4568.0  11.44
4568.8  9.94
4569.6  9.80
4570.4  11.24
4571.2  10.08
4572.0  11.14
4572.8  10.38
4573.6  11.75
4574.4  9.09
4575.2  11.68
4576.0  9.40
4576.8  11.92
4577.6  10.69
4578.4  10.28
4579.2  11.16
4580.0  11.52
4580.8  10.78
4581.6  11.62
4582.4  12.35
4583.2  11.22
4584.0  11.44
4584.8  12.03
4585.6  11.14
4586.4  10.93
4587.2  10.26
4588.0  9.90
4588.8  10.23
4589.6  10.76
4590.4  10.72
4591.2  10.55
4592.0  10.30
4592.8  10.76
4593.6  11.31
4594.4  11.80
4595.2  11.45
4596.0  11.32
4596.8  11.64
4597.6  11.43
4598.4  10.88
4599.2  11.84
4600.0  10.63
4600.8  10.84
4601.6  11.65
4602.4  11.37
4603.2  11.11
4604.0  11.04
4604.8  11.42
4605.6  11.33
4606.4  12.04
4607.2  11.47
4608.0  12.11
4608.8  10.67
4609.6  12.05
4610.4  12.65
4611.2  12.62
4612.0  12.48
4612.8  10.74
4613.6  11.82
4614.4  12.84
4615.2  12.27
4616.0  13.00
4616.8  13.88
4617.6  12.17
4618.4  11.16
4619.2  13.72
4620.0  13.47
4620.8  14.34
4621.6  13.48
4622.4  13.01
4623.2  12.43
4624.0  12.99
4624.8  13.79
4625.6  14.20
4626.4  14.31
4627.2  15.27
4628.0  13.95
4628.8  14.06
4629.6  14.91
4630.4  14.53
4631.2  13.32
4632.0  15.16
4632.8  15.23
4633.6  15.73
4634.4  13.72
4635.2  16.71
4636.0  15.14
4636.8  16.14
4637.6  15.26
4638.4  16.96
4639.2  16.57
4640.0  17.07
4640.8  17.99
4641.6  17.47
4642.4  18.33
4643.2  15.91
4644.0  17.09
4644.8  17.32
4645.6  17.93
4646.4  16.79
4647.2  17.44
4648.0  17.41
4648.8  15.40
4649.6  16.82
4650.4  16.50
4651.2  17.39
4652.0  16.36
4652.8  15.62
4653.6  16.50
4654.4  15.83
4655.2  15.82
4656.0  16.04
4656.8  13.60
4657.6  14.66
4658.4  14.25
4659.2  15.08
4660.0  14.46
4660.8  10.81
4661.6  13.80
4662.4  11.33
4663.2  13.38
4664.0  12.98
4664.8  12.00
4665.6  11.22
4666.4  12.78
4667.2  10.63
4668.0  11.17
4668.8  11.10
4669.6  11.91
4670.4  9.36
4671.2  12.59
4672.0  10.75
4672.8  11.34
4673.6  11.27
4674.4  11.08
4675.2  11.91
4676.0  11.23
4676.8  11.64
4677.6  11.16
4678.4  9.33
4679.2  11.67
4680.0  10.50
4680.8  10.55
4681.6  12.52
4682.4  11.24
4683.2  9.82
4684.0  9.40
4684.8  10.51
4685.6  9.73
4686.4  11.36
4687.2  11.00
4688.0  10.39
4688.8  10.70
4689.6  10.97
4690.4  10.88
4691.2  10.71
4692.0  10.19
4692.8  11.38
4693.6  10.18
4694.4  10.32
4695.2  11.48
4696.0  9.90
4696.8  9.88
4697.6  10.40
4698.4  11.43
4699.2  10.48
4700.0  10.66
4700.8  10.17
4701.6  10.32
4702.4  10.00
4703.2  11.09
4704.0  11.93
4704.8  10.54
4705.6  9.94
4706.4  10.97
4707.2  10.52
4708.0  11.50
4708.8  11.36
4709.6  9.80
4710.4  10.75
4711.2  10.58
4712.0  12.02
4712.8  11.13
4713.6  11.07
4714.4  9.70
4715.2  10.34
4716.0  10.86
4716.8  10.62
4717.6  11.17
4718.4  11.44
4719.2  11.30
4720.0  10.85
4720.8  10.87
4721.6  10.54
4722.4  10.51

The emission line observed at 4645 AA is Mg II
